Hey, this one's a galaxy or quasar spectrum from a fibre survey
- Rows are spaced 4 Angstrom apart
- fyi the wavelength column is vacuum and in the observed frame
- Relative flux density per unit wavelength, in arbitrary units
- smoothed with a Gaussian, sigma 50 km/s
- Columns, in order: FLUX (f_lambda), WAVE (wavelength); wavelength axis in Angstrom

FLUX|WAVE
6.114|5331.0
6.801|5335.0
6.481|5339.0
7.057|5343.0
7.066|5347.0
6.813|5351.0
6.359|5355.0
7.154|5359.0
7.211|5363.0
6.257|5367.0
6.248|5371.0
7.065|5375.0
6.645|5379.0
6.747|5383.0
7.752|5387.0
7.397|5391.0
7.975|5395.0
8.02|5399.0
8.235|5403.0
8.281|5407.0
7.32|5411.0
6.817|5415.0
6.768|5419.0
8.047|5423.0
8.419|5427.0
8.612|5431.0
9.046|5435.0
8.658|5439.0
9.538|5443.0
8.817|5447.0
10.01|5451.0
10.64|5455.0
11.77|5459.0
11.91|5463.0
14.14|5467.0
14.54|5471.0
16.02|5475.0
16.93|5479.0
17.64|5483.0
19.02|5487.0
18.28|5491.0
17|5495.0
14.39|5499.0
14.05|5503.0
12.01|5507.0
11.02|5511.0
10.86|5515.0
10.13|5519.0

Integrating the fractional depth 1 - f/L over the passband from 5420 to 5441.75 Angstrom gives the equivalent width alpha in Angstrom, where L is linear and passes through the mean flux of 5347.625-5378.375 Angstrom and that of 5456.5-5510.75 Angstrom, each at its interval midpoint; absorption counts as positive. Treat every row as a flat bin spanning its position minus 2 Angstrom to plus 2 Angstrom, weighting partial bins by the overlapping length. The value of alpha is 5.5 Angstrom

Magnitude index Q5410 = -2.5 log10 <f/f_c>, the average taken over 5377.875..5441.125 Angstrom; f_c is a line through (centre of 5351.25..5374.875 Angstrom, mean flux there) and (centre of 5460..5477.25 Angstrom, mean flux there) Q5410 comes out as 0.25 mag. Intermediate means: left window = 6.69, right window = 14.1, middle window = 7.82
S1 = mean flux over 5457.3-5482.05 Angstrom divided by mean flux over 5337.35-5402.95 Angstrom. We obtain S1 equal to 2.04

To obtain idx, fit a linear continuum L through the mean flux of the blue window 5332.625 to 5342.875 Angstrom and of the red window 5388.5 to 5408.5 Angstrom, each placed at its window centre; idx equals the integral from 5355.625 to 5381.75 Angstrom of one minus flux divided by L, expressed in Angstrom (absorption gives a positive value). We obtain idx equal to 2.1 Angstrom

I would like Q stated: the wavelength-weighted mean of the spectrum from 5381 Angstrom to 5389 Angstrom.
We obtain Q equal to 7.25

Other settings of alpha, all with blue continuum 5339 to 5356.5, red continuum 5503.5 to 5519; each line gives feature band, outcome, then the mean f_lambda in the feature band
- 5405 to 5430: 3.2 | 7.65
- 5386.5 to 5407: 0.6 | 7.92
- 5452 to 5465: -1.8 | 11.3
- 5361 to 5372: 1.1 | 6.6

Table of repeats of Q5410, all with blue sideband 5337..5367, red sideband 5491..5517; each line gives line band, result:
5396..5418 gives 0.200 mag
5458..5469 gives -0.078 mag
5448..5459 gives 0.092 mag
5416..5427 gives 0.301 mag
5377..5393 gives 0.166 mag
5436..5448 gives 0.200 mag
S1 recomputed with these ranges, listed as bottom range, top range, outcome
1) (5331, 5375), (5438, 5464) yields 1.51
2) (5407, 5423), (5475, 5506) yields 2.28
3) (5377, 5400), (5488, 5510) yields 2.05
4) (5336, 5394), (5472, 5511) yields 2.30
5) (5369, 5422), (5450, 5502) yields 2.03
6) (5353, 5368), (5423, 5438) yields 1.27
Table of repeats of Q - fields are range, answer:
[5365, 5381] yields 6.55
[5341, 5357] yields 6.82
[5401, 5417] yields 7.66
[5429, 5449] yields 8.93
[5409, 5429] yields 7.47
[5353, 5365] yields 6.91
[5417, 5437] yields 8.18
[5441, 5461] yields 10.2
